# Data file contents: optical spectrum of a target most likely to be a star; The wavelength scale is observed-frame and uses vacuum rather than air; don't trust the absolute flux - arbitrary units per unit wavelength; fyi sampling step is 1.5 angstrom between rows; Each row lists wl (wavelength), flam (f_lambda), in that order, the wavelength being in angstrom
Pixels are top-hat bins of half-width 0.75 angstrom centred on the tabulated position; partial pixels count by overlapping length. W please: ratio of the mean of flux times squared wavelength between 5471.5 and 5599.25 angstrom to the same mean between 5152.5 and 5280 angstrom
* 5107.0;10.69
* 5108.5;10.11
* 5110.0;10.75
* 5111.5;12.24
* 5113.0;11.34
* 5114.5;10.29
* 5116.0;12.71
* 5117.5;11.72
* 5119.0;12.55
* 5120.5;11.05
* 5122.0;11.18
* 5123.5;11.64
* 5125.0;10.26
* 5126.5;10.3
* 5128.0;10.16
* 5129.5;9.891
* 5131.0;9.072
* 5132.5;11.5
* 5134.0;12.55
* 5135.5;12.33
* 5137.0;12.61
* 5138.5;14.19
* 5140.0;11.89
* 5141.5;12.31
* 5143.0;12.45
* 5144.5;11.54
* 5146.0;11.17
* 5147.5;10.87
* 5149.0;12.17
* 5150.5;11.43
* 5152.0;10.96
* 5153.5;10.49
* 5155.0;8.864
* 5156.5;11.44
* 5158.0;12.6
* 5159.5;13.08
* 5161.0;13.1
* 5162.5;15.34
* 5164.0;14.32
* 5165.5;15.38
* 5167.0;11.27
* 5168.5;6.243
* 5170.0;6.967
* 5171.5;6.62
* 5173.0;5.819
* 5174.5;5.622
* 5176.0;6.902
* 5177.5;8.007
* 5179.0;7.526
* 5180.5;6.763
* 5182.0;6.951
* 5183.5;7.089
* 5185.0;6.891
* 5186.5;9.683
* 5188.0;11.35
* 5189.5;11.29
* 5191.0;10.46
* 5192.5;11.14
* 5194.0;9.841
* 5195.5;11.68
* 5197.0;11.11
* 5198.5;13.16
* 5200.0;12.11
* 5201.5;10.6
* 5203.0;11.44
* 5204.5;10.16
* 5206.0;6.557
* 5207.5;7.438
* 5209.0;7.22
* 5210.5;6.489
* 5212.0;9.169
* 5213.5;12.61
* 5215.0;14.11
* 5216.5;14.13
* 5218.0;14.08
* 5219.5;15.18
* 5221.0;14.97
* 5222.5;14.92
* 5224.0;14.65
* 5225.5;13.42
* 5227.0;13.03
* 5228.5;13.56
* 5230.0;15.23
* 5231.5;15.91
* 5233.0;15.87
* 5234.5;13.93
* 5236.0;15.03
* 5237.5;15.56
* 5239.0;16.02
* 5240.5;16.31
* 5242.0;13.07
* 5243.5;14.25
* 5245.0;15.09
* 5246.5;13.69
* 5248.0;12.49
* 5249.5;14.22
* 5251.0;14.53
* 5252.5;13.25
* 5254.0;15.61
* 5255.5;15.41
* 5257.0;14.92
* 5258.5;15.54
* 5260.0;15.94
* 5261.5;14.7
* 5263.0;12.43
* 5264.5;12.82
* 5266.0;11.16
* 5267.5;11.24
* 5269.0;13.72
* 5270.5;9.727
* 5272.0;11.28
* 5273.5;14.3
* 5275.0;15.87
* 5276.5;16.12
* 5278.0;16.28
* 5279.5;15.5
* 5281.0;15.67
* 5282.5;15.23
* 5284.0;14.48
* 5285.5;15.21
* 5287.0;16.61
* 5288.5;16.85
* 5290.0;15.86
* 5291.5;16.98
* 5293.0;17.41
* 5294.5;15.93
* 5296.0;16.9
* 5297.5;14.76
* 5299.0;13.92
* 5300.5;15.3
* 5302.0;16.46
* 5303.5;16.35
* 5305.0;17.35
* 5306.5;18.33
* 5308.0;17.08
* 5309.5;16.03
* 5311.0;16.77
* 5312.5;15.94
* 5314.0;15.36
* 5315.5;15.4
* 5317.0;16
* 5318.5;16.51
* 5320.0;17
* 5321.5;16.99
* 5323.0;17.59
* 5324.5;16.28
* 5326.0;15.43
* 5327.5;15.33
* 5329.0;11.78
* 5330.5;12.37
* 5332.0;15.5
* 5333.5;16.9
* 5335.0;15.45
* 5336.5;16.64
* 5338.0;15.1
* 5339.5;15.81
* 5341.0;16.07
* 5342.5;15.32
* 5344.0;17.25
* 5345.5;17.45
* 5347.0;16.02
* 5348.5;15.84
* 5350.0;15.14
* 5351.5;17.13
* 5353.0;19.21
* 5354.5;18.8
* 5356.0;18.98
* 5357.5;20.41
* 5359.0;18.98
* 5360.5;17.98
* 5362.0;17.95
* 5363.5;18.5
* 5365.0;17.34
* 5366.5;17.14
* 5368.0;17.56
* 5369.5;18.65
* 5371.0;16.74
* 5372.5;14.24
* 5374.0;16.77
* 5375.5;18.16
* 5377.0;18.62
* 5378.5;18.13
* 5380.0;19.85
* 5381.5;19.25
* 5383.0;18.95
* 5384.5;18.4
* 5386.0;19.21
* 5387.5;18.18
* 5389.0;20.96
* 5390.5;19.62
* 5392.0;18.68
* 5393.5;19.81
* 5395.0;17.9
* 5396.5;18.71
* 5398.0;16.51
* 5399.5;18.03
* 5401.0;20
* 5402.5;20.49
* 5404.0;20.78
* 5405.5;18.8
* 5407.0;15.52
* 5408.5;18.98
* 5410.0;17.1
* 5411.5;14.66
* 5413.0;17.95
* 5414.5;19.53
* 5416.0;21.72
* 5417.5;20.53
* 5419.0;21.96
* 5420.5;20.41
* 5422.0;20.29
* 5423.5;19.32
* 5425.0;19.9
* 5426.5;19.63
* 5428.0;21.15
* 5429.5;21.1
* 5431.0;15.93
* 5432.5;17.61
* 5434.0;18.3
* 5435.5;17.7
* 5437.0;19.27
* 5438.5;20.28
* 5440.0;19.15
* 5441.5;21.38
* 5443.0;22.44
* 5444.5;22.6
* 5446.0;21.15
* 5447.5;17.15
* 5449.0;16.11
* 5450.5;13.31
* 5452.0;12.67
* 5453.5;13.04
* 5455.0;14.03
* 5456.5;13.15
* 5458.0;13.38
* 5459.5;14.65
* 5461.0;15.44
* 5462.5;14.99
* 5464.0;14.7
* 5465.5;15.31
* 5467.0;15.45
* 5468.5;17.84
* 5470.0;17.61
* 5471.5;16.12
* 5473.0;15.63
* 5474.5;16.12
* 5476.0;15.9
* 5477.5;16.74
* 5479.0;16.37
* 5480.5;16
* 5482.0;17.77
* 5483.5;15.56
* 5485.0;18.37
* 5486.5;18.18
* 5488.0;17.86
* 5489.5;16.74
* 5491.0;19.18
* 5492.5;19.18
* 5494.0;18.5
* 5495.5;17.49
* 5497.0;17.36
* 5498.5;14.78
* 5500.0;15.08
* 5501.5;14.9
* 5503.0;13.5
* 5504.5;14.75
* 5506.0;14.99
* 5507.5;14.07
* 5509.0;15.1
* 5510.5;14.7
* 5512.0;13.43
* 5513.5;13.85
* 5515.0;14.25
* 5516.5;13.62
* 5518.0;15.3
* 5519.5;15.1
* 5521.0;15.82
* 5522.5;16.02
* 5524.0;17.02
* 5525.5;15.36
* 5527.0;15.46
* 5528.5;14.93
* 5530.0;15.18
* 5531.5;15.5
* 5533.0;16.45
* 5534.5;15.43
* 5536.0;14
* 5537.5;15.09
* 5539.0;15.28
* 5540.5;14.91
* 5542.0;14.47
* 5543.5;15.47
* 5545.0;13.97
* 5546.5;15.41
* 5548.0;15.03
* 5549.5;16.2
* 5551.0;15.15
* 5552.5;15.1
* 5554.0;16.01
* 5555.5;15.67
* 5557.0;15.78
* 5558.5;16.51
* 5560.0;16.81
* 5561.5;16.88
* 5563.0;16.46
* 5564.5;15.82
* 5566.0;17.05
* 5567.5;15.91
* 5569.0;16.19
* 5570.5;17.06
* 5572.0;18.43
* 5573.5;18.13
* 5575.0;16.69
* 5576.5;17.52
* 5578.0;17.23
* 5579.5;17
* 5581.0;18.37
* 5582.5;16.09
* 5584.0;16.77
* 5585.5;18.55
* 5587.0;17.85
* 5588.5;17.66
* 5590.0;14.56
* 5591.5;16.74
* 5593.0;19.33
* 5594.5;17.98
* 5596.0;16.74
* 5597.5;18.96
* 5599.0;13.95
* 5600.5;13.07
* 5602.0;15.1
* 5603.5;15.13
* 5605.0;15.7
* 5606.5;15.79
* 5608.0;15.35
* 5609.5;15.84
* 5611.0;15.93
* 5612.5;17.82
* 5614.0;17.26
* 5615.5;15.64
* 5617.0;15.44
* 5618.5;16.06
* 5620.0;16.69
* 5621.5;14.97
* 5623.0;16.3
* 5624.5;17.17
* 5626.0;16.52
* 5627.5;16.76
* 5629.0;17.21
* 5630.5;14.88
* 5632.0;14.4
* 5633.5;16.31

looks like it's 1.5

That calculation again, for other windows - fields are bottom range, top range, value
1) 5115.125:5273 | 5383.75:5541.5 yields 1.59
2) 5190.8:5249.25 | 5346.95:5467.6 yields 1.52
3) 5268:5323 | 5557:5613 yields 1.18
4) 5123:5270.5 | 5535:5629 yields 1.58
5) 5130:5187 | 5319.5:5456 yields 1.89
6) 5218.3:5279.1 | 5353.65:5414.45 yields 1.35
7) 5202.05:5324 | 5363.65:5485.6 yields 1.31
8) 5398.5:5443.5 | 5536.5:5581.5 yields 0.88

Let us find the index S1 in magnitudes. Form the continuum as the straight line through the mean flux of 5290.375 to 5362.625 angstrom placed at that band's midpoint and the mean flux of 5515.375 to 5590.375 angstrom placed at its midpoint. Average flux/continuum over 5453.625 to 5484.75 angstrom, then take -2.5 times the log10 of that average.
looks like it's 0.04 mag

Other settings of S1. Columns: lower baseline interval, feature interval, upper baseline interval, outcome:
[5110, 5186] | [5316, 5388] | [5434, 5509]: -0.18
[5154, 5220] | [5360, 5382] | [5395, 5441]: -0.03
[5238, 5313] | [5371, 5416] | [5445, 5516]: -0.19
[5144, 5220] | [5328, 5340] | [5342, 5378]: 0.11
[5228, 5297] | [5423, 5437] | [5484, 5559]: -0.23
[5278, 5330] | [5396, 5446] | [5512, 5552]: -0.24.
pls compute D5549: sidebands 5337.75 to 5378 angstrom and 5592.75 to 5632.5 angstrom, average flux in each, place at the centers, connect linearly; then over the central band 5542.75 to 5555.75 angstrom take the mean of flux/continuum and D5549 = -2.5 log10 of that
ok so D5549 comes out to 0.08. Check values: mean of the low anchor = 17.3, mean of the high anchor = 16.1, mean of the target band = 15.3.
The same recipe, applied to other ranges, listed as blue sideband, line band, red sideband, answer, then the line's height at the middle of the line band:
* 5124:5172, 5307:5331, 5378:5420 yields 0.05 mag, 16.5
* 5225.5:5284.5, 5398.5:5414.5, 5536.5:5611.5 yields -0.20 mag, 15.2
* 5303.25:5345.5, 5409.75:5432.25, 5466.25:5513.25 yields -0.20 mag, 16.2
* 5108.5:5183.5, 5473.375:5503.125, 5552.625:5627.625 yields -0.11 mag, 15.2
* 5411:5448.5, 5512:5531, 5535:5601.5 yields 0.16 mag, 17.4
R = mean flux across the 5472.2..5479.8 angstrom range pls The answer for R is 16.2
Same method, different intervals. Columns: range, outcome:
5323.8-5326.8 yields 15.8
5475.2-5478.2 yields 16.3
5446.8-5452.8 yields 14.8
